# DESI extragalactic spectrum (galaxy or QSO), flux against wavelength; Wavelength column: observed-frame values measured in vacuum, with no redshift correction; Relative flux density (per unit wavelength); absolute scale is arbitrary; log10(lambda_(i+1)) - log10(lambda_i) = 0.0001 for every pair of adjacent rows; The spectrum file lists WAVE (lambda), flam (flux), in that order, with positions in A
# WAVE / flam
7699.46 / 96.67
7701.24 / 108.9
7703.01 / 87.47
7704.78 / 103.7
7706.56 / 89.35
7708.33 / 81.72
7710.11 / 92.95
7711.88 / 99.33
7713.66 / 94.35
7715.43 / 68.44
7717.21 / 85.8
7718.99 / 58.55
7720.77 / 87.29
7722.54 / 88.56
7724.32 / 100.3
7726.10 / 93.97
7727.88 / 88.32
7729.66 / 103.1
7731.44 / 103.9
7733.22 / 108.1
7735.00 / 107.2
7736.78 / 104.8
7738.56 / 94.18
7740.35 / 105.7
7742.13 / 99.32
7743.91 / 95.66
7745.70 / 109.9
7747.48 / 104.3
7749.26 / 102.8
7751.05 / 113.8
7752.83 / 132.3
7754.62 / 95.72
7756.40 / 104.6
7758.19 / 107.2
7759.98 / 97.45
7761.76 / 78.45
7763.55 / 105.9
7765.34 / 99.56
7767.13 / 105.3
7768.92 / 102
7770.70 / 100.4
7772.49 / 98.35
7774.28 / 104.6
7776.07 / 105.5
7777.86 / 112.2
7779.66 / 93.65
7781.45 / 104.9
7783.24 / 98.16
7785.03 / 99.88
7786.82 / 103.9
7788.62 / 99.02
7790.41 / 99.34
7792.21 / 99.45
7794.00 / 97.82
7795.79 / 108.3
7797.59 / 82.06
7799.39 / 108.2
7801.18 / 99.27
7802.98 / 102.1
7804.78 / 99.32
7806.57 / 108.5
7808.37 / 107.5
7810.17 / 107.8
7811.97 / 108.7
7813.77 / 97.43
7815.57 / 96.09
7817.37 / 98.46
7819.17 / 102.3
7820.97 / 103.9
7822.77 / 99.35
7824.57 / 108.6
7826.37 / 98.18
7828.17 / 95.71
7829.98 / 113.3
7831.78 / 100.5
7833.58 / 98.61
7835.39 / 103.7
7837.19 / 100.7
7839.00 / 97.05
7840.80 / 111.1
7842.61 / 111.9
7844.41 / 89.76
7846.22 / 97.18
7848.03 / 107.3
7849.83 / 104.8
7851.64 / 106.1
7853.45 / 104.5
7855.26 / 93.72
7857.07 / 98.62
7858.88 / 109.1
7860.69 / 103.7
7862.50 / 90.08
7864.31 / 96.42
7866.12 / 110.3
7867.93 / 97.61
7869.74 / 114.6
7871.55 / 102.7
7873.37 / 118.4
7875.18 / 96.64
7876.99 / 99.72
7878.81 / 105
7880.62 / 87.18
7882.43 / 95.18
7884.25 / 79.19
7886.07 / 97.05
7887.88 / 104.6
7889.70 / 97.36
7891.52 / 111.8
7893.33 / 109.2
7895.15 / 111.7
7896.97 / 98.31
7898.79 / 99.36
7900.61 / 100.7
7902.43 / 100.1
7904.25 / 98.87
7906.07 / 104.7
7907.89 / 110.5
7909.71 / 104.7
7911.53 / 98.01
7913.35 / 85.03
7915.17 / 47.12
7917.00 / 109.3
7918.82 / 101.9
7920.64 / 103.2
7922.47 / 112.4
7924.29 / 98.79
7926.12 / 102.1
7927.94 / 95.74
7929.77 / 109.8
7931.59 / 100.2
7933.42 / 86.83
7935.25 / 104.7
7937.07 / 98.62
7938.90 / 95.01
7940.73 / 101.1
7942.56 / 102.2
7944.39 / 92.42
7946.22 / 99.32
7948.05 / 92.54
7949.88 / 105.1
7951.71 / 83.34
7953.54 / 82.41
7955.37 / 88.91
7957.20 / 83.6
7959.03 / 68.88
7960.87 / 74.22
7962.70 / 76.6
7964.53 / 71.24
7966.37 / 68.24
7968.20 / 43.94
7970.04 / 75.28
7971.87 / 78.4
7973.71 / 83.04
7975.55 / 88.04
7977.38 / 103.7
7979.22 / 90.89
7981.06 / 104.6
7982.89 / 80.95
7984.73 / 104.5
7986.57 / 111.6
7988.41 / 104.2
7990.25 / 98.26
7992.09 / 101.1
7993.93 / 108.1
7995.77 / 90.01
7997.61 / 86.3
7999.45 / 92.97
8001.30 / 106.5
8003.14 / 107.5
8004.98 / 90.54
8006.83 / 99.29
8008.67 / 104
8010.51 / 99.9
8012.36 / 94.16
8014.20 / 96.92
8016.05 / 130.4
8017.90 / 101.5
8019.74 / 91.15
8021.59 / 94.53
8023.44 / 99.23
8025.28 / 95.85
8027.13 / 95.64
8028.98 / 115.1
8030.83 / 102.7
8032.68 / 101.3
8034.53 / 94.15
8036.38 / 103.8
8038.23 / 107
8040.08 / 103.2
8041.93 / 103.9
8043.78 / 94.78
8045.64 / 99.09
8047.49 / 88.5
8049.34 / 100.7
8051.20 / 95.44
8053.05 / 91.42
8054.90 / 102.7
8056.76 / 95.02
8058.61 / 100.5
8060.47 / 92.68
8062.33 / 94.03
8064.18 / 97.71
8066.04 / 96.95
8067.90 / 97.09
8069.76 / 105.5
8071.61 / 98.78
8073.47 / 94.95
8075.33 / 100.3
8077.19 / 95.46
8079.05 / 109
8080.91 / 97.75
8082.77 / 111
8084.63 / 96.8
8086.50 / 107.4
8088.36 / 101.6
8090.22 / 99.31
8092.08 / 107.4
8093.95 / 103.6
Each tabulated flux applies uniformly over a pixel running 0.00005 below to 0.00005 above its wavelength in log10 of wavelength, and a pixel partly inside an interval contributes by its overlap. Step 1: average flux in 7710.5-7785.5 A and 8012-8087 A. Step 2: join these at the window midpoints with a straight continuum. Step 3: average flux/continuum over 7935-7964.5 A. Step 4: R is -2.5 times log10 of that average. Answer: 0.11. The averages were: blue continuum 99.1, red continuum 99.9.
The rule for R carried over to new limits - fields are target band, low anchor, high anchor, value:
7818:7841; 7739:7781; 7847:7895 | 0.000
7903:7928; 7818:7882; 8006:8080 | 0.034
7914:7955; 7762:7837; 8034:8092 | 0.046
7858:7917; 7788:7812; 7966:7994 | -0.039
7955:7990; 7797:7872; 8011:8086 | 0.189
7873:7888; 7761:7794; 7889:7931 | 0.038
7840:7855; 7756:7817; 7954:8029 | -0.054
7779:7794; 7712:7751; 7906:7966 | -0.051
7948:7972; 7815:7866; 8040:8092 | 0.279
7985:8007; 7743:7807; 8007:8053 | 0.008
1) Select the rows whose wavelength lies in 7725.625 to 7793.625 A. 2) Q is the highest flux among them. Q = 132.3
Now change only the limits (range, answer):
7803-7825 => 108.7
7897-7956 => 112.4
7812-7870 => 114.6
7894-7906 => 111.7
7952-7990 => 111.6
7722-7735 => 108.1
